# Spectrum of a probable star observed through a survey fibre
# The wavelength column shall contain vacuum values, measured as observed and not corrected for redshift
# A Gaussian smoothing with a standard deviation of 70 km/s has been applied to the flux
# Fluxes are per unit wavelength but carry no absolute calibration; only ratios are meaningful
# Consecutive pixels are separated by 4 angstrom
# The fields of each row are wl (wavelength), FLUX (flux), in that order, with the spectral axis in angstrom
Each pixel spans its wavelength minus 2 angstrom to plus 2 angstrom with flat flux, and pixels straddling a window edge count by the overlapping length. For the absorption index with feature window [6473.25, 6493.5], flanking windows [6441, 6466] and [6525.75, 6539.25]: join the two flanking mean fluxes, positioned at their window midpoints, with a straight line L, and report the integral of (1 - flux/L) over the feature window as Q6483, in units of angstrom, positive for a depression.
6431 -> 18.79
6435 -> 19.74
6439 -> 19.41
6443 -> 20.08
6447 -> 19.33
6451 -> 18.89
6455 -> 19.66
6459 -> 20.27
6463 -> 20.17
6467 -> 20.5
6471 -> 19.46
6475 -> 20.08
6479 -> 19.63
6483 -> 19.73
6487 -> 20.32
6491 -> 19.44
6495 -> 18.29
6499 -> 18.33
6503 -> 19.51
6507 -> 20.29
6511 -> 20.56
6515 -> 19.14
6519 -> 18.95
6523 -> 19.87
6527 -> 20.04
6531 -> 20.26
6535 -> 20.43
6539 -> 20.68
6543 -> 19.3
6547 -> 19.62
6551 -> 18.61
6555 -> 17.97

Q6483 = 0.18 angstrom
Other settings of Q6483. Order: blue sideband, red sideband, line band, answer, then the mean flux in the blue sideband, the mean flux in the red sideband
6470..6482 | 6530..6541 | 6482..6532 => 1.4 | 19.7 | 20.5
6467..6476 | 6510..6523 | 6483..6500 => 0.4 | 19.9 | 19.5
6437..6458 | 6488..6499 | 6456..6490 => -1.5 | 19.5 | 18.9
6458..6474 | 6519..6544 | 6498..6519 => 0.5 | 20.1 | 20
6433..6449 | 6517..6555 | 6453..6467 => -0.3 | 19.6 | 19.7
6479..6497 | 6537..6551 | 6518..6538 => -0.4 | 19.5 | 19.7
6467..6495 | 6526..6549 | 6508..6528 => 0.2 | 19.7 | 20.1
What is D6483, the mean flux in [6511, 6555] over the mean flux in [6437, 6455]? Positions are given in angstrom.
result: 1.0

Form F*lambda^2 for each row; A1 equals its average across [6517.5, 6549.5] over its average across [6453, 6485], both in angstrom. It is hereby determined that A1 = 1.02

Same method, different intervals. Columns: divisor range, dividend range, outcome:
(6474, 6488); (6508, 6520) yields 1.00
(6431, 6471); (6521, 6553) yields 1.03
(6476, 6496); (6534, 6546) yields 1.04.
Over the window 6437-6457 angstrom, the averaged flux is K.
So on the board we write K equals 19.5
